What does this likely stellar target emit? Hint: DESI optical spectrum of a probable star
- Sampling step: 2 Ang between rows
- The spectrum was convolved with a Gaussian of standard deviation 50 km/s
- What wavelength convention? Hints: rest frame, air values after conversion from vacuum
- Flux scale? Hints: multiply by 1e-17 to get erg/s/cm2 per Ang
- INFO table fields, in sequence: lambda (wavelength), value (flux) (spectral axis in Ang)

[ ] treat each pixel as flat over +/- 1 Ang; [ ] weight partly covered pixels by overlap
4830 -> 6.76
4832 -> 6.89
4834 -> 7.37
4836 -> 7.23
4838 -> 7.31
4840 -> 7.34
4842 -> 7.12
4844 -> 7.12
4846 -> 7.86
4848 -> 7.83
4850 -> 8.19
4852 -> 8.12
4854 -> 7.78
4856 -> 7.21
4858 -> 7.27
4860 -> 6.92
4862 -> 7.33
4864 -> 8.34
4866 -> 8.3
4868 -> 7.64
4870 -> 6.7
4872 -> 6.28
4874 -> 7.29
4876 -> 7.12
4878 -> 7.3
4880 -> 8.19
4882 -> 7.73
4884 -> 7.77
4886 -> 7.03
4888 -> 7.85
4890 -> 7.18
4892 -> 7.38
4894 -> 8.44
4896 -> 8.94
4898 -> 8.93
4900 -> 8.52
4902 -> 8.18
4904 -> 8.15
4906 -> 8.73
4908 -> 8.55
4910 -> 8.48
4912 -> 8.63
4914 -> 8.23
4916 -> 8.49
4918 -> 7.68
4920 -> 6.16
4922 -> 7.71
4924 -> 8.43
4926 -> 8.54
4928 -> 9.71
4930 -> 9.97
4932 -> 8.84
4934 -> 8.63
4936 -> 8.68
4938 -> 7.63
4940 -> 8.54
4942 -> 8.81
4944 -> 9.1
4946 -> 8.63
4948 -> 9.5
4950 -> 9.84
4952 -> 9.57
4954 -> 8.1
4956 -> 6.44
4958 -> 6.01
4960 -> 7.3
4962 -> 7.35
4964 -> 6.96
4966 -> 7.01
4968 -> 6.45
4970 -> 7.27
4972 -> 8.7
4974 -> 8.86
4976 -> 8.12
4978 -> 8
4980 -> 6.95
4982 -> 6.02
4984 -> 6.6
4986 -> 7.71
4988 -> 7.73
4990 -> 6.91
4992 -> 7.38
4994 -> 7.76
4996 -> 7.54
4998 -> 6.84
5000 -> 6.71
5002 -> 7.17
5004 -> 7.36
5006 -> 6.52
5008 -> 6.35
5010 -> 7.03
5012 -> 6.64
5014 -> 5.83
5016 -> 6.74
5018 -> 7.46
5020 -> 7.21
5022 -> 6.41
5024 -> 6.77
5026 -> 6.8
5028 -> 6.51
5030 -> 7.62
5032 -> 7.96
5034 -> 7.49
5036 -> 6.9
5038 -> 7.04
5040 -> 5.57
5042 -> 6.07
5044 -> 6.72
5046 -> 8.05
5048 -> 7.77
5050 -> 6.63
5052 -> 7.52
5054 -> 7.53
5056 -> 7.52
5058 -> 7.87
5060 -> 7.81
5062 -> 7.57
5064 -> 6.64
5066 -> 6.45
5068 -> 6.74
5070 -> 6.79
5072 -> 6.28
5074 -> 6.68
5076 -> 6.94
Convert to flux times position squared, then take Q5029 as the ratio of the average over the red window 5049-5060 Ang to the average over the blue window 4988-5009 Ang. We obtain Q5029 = 1.1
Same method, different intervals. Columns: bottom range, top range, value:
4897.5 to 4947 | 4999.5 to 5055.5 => 0.86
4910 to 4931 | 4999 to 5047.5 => 0.86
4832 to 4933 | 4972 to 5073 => 0.96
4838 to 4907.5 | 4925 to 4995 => 1.07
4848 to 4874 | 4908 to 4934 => 1.15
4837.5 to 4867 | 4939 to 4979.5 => 1.10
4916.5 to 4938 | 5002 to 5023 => 0.83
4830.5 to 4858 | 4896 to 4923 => 1.13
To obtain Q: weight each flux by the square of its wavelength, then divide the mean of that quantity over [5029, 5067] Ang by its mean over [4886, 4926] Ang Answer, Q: 0.94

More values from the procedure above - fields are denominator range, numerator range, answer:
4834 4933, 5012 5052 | 0.93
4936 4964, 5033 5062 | 0.91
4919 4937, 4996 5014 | 0.82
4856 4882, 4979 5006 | 1.01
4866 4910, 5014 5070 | 0.96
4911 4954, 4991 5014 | 0.83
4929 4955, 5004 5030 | 0.78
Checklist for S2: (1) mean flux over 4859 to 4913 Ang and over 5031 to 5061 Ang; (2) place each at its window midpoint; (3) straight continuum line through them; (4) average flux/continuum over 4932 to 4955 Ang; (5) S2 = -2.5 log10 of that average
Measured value -0.16 mag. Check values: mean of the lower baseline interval 7.85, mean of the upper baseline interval 7.23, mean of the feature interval 8.82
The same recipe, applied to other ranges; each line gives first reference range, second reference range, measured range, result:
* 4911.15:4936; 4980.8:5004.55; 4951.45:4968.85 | 0.08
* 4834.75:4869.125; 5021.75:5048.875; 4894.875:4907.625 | -0.16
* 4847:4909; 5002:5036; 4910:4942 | -0.13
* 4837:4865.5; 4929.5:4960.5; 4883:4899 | 0.00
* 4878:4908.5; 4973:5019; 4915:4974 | -0.07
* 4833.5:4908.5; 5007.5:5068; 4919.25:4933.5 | -0.14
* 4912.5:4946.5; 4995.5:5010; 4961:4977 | 0.00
